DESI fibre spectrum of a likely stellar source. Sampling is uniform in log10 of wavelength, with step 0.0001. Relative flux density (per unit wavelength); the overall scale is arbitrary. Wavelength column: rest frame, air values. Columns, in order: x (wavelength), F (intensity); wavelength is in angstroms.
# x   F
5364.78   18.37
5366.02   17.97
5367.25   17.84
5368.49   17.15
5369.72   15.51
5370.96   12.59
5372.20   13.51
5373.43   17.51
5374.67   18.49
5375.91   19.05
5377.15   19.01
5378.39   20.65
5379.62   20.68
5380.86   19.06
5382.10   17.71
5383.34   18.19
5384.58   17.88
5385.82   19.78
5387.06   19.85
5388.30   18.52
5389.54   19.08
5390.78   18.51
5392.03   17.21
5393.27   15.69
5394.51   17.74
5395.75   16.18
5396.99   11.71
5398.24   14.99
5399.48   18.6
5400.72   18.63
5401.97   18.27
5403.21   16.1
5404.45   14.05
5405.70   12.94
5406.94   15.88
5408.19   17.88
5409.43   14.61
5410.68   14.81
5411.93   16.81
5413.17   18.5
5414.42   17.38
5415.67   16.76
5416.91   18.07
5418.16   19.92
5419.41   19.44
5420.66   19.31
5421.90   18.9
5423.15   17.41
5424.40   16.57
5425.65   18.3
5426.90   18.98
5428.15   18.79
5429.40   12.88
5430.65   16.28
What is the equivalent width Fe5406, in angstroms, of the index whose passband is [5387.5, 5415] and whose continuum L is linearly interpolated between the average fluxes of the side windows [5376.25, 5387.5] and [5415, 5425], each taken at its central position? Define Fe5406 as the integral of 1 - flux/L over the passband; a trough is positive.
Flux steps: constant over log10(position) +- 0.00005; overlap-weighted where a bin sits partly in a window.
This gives 3.2 angstroms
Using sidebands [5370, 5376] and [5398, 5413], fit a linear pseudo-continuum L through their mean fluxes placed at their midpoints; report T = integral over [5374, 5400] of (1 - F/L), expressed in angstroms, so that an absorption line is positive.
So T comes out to -3.2 angstroms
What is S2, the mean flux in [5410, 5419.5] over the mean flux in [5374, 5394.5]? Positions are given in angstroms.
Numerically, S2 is 0.9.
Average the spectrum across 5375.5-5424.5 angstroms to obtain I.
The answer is 17.6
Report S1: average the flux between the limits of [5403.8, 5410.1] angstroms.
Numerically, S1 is 15.1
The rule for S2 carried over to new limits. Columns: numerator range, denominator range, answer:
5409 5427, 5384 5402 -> 1.01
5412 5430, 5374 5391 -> 0.94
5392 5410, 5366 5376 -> 0.97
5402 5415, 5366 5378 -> 0.95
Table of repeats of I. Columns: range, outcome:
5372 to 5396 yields 18.3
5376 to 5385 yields 19.1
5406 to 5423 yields 17.5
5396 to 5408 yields 15.8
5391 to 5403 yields 16.6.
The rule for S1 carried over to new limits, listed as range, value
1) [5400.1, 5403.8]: 17.7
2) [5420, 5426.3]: 18.1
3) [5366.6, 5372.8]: 15.3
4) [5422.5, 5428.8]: 18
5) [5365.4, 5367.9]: 17.9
